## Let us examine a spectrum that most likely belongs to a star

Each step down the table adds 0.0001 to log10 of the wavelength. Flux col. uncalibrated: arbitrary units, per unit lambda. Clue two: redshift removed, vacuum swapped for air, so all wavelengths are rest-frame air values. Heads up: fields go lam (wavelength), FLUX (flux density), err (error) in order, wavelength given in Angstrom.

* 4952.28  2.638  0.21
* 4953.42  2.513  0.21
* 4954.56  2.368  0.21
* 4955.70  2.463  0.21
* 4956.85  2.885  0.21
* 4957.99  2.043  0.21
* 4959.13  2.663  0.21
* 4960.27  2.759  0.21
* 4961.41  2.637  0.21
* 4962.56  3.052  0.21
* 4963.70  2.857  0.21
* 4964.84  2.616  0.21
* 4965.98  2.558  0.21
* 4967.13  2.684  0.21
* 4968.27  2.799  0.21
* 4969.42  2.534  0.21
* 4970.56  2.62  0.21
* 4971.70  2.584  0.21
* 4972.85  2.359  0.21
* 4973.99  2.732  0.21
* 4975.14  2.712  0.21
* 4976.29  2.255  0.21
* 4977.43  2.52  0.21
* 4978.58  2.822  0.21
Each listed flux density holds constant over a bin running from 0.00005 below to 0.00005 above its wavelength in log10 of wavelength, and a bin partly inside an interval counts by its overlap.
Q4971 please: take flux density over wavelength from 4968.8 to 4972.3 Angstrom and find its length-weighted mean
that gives 2.58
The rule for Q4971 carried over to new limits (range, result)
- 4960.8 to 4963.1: 2.83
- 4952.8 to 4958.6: 2.46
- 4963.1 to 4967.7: 2.68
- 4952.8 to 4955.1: 2.45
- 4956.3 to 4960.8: 2.59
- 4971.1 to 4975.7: 2.6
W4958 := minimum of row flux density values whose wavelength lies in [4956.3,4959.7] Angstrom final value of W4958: 2.043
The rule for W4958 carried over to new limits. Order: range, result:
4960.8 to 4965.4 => 2.616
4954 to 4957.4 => 2.368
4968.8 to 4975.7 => 2.359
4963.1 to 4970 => 2.534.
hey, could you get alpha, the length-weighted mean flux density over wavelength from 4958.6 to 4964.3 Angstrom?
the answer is 2.79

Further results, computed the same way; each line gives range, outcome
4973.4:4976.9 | 2.57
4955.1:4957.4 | 2.66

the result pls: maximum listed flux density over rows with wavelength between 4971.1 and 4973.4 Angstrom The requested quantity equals 2.584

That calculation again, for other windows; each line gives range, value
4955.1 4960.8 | 2.885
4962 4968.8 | 3.052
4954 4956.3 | 2.463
